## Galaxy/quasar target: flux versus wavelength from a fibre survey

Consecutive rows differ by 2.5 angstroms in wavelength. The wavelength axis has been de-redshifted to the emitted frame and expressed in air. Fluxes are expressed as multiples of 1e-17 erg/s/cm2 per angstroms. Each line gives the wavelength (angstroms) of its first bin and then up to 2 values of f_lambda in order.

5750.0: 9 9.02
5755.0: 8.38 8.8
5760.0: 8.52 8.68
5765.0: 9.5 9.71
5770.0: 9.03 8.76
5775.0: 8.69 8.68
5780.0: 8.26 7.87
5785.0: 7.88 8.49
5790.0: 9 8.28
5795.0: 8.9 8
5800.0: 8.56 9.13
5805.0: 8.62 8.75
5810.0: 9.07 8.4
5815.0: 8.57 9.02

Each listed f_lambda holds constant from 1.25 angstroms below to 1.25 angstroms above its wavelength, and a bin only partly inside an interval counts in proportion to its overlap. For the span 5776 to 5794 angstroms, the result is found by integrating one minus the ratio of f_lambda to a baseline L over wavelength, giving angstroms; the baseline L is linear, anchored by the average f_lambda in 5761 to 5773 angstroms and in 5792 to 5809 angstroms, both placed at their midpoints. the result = 1.0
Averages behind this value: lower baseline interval 9.15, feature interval 8.36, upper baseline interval 8.63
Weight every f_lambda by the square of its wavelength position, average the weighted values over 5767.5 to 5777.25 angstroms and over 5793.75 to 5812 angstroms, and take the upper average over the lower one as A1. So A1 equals 1.0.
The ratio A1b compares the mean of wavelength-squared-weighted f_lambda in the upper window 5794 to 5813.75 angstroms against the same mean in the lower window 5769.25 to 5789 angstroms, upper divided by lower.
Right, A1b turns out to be 1.04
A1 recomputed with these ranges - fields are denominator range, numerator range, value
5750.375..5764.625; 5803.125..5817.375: 1.02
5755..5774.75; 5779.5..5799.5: 0.94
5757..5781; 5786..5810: 0.99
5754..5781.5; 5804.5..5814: 1.00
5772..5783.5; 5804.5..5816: 1.04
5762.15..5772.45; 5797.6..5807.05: 0.95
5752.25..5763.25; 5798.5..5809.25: 1.03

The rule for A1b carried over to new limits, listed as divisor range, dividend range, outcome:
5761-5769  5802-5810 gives 0.97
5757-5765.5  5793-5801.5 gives 0.97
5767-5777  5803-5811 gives 1.00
